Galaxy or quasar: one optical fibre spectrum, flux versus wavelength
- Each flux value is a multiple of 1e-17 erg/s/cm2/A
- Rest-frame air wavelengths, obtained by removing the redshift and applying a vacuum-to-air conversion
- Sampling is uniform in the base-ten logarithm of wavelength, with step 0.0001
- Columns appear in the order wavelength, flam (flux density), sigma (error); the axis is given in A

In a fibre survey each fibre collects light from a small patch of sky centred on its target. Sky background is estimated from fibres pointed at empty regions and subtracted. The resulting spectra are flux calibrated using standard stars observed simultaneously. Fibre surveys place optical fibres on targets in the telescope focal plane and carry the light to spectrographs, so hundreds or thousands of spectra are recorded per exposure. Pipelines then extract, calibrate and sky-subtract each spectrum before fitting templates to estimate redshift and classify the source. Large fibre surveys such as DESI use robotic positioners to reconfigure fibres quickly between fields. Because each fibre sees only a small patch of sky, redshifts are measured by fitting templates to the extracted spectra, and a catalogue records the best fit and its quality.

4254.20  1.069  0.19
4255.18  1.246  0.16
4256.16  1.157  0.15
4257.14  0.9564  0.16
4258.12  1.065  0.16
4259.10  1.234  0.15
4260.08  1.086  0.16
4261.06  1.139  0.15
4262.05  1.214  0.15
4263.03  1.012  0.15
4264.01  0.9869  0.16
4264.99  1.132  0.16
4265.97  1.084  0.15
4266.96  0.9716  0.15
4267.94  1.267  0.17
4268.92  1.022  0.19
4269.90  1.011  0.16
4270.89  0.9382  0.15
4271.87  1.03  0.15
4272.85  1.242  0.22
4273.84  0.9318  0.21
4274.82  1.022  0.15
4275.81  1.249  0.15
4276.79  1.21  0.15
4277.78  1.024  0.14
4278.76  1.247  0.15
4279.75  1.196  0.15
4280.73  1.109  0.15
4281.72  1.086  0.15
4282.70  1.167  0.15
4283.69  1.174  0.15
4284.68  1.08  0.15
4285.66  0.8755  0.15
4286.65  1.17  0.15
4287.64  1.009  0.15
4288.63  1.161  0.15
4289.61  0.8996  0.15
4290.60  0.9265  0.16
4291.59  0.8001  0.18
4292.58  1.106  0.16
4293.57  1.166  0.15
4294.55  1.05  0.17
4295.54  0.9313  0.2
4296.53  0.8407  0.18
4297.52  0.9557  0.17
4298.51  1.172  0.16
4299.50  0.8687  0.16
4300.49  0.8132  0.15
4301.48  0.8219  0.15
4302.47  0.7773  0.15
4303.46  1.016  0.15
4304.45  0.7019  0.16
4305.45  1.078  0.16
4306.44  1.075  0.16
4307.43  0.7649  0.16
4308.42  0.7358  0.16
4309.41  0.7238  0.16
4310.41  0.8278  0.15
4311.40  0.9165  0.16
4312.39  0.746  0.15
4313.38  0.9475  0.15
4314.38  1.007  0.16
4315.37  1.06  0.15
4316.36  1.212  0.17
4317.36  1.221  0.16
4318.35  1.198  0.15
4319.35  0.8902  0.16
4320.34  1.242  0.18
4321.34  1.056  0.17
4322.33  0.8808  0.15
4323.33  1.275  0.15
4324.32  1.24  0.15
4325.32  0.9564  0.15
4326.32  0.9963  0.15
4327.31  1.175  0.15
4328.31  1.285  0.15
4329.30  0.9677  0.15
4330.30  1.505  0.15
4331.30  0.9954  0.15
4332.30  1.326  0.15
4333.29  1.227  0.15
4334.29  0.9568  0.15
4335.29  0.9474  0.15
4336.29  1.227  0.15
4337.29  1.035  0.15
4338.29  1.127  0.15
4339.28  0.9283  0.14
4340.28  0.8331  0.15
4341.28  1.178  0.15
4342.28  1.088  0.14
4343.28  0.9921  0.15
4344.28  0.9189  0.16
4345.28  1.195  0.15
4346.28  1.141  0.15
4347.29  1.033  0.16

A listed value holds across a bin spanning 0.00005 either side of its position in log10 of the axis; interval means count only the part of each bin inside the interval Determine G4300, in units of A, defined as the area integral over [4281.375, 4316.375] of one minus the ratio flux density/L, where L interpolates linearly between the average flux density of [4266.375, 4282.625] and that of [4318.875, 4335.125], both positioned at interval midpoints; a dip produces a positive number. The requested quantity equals 4.7 A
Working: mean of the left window 1.1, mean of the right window 1.12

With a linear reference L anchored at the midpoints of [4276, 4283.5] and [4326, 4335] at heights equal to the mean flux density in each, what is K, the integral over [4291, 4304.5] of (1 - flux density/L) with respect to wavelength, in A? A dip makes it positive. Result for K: 2.5 A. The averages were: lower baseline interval 1.15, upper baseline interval 1.16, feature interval 0.938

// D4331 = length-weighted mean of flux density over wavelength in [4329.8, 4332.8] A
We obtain 1.28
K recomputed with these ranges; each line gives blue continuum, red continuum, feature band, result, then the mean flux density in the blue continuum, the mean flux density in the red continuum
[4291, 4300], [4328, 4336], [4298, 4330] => 2.4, 0.987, 1.15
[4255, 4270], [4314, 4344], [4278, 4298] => 0.9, 1.1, 1.1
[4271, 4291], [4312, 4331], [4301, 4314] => 2.8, 1.09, 1.1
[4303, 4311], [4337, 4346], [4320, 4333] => -2.5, 0.865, 1.04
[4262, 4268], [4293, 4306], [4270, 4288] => -1.4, 1.07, 0.939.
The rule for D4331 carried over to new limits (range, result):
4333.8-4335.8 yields 0.952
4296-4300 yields 0.958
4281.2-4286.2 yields 1.08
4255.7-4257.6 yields 1.06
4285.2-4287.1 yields 1.02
